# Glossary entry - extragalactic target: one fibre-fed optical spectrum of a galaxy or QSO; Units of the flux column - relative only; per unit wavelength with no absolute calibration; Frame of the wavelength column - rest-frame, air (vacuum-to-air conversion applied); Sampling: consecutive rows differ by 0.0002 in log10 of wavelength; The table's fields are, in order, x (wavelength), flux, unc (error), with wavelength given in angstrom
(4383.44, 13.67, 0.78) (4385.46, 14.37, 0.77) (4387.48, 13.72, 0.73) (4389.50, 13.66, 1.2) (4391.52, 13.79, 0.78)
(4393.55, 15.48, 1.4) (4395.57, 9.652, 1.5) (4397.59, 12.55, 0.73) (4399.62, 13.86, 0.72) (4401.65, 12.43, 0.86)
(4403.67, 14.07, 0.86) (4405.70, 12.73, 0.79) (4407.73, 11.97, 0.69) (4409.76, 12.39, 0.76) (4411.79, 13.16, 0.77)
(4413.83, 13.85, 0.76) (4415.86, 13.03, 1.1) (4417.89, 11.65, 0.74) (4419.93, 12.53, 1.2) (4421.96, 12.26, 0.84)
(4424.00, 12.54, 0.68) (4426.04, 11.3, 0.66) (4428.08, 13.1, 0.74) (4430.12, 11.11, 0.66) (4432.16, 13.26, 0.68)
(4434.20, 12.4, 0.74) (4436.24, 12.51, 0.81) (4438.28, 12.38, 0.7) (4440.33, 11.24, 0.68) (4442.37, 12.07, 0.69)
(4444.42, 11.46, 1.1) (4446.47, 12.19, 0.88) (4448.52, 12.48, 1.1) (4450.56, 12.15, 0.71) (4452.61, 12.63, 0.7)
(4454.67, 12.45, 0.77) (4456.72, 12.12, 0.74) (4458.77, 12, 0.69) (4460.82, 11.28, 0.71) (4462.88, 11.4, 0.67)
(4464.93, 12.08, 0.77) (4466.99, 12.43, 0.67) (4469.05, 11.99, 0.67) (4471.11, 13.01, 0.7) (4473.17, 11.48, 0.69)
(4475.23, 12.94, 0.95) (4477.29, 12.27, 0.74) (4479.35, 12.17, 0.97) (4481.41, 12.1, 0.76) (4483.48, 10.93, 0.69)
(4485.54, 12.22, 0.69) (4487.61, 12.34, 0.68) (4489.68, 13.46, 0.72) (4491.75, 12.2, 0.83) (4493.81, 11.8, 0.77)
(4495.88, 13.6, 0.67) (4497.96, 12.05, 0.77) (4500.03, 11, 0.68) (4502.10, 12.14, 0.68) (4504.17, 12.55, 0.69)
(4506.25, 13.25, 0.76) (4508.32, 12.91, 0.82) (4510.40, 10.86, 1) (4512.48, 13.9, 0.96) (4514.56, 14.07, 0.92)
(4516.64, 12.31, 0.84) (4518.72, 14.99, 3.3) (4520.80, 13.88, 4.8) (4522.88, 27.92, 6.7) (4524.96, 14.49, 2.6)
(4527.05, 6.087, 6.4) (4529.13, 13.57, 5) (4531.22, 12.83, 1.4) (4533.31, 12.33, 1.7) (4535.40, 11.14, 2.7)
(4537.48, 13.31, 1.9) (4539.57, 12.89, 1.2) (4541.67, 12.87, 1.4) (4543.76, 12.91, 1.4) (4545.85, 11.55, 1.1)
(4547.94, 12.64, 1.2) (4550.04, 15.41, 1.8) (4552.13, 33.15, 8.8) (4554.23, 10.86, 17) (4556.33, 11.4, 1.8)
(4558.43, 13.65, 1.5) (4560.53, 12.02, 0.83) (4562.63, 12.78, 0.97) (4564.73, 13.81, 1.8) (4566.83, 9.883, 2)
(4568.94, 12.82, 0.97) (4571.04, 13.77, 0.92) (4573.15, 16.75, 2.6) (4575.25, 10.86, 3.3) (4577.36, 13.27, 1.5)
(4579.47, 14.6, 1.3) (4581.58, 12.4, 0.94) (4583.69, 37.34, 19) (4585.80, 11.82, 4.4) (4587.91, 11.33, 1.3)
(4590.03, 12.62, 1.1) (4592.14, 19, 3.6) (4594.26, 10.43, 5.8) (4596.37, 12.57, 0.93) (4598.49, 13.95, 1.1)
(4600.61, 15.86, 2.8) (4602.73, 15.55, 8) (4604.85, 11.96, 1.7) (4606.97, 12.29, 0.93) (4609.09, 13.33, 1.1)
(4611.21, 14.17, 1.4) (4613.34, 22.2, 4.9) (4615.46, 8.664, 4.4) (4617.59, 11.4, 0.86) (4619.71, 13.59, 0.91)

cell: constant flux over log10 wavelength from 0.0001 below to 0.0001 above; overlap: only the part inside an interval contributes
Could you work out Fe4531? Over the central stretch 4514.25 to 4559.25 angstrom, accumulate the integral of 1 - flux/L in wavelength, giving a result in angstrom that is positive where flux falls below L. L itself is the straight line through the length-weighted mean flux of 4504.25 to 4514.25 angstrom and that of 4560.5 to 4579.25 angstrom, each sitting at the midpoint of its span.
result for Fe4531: -4.9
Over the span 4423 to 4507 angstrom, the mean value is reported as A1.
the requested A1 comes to 12.2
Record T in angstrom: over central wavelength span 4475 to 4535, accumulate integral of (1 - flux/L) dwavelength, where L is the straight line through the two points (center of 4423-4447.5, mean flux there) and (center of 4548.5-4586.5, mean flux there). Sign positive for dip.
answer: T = 3.7 angstrom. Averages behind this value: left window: 12.1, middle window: 13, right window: 15.4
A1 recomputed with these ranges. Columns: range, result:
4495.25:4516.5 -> 12.6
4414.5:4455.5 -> 12.2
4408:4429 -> 12.6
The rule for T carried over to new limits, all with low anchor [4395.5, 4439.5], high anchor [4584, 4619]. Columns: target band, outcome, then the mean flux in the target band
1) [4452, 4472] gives 1.2 angstrom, 12.1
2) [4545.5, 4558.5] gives -2.1 angstrom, 15.9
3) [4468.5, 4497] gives 1.7 angstrom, 12.3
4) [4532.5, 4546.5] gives 1.1 angstrom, 12.5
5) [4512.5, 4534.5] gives -1.3 angstrom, 14.2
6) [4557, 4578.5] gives 1.3 angstrom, 12.9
